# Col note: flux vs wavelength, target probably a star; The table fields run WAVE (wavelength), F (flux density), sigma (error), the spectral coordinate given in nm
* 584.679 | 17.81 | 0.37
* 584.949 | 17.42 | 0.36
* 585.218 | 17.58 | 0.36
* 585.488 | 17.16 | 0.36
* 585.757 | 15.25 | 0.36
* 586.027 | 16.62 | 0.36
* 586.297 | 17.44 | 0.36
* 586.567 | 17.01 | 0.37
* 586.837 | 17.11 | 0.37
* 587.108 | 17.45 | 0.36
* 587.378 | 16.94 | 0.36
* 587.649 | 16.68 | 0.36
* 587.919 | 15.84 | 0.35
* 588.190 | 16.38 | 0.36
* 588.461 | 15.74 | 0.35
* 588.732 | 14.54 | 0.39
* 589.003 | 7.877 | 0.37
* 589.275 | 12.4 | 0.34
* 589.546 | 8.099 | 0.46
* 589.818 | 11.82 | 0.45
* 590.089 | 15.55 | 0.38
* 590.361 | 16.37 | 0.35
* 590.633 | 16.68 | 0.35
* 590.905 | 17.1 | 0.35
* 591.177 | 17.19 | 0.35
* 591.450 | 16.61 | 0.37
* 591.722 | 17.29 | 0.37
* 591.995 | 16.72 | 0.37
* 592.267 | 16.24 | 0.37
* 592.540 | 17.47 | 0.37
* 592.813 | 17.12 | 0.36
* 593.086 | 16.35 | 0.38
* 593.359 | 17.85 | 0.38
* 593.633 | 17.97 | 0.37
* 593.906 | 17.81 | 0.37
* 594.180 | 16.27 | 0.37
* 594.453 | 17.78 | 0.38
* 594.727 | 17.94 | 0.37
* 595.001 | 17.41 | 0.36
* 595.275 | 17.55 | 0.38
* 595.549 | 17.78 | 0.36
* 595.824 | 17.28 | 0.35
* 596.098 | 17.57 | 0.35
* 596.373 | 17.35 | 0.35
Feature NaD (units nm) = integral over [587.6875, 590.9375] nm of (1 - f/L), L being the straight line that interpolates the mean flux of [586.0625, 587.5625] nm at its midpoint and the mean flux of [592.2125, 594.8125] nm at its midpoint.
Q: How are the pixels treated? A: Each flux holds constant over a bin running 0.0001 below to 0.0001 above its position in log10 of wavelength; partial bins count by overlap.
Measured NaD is 0.60 nm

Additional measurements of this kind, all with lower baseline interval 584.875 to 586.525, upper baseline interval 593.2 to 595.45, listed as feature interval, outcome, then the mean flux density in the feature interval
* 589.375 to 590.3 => 0.269 nm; 12.2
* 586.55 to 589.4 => 0.311 nm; 15.2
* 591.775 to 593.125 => 0.045 nm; 16.8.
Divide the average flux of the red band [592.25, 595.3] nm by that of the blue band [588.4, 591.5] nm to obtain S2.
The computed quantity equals 1.2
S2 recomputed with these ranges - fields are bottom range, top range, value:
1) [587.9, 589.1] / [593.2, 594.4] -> 1.24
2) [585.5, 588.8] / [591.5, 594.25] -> 1.04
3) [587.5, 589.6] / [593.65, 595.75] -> 1.28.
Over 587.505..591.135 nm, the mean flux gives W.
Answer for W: 14.3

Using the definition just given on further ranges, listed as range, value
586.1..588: 16.9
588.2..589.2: 13.2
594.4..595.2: 17.7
